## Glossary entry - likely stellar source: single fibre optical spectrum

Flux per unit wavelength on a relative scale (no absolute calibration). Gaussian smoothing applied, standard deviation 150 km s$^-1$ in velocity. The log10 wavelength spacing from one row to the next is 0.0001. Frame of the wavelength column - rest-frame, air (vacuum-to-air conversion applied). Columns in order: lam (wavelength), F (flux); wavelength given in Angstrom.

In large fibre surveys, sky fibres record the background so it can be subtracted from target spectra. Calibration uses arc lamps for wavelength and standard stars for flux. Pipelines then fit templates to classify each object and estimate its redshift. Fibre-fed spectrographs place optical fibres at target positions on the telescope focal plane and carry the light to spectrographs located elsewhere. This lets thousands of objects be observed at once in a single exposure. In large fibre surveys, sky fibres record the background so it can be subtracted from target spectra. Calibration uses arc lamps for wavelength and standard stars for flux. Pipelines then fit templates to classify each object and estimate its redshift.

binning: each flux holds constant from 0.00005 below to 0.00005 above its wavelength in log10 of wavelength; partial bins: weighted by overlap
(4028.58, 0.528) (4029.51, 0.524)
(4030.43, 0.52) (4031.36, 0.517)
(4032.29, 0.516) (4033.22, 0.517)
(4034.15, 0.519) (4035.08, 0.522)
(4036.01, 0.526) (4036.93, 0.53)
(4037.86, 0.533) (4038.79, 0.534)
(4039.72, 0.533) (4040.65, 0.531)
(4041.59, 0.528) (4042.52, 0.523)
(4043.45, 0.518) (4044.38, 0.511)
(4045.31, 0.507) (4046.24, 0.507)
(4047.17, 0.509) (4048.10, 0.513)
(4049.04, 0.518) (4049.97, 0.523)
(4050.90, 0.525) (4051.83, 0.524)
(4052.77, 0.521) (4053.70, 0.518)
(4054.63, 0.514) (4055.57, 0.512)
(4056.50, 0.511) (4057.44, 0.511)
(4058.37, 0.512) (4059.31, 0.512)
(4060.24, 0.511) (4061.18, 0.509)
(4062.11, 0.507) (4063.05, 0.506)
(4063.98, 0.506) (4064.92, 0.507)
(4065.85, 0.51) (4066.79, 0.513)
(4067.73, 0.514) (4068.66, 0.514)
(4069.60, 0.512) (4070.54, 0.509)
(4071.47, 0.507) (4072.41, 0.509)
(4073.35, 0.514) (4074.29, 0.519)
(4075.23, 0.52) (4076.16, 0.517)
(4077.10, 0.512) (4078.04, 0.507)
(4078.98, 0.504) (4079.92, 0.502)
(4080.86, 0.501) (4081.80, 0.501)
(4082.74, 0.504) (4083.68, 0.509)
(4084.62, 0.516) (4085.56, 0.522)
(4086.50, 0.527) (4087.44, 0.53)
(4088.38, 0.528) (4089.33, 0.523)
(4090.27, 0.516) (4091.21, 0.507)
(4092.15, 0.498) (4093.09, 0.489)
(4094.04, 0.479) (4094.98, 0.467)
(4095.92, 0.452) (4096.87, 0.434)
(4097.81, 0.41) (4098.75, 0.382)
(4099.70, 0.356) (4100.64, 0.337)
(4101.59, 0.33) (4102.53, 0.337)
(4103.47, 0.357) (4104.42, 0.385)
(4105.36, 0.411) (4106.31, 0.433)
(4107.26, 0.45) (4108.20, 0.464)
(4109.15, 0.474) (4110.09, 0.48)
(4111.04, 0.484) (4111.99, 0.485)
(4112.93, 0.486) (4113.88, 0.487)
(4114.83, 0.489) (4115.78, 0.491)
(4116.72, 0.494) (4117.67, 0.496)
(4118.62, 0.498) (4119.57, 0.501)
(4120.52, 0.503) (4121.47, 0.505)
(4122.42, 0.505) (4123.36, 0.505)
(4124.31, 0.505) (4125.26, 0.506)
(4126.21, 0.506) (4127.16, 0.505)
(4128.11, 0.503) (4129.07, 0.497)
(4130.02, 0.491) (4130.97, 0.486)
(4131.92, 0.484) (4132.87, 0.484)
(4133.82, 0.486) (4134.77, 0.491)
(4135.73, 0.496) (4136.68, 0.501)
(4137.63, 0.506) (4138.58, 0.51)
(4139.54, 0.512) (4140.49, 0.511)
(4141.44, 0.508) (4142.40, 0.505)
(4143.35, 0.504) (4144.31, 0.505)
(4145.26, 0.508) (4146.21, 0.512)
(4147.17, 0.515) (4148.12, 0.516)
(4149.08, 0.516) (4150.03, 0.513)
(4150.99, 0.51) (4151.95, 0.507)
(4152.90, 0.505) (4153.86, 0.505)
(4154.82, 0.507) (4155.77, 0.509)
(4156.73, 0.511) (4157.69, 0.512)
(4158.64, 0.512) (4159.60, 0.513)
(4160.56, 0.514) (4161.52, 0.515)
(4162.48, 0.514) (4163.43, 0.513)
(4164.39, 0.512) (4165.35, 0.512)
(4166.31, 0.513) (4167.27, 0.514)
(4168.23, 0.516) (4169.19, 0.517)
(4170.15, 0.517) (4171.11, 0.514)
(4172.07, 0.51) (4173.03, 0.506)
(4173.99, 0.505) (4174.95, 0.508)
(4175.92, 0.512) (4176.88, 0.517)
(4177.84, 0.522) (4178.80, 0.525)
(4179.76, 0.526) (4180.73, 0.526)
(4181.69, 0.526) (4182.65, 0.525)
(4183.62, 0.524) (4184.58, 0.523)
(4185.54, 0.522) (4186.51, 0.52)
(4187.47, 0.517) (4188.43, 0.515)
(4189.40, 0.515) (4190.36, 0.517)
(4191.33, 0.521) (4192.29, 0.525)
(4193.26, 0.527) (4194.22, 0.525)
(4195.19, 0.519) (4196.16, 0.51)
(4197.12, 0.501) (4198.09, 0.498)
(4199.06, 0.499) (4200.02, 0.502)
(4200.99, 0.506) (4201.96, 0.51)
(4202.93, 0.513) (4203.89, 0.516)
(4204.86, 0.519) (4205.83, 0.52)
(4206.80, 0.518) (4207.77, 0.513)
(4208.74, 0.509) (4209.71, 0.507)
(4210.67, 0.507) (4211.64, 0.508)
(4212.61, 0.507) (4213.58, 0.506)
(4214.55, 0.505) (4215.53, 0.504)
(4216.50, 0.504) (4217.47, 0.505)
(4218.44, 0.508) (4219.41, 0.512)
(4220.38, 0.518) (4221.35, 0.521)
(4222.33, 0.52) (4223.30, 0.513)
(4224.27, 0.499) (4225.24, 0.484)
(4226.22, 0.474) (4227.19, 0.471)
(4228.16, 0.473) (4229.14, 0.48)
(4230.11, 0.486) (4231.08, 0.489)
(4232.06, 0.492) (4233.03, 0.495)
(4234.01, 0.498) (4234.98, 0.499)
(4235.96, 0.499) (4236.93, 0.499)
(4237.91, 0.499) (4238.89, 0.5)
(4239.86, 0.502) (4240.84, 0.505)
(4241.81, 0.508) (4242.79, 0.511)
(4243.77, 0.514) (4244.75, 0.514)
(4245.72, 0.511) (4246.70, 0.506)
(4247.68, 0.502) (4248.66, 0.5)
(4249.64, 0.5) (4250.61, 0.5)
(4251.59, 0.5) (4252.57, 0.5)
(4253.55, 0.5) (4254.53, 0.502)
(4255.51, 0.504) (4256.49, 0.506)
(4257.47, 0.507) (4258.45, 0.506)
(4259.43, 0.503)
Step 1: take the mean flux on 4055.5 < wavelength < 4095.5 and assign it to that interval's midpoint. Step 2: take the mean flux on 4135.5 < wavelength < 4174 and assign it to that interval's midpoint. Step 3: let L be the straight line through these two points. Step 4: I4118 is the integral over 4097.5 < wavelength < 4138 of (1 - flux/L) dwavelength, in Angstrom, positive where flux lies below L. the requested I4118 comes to 3.6 Angstrom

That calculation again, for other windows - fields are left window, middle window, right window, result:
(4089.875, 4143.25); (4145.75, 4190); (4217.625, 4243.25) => -2.9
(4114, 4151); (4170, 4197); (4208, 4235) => -0.9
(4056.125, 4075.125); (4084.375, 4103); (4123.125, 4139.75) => 1.8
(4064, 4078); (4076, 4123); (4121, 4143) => 3.3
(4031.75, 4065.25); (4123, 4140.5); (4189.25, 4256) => 0.4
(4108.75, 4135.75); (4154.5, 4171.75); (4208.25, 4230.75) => -0.6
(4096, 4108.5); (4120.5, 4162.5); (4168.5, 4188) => -4.5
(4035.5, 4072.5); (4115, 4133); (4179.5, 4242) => 0.5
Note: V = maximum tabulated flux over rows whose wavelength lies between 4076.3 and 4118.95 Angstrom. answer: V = 0.53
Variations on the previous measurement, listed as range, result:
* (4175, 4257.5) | 0.527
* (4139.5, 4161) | 0.516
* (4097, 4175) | 0.517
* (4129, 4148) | 0.515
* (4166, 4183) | 0.526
